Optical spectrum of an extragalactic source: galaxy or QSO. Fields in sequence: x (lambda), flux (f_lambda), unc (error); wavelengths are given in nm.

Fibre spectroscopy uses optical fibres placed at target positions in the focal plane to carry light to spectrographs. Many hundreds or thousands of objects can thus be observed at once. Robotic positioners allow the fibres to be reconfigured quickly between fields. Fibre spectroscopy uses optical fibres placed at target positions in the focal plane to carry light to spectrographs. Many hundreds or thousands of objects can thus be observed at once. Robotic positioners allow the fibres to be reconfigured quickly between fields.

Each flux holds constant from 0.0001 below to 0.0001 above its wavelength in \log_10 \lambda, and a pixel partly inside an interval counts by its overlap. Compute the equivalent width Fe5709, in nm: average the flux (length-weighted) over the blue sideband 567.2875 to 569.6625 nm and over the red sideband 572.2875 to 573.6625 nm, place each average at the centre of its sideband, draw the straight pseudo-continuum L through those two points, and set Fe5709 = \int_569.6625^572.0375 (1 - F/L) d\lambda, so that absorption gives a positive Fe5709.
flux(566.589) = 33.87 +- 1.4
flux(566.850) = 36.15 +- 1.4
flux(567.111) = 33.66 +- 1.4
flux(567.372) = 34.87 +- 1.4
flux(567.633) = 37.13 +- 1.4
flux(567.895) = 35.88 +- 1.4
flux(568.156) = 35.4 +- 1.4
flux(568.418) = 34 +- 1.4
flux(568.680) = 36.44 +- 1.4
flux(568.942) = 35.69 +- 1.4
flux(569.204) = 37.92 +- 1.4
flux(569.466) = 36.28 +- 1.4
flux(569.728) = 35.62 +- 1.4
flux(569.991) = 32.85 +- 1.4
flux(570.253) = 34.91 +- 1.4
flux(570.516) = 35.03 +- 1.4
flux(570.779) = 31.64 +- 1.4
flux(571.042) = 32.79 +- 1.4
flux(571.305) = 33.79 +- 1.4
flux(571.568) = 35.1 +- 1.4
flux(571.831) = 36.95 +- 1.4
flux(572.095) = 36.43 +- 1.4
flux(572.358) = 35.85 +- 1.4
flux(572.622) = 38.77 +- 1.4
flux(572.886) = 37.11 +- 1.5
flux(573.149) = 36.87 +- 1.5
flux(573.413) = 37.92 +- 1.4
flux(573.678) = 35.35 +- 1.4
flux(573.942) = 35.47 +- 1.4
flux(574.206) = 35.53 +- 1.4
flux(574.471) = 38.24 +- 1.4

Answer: 0.15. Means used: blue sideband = 36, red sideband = 37.2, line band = 34.3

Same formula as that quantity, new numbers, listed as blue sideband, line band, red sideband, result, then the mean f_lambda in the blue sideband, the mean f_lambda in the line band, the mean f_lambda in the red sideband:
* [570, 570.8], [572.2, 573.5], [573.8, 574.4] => -0.08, 34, 37.3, 35.8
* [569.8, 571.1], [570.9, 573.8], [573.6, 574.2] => -0.12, 33.6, 36.1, 35.5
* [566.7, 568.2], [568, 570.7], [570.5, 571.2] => -0.10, 35.5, 35.3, 32.9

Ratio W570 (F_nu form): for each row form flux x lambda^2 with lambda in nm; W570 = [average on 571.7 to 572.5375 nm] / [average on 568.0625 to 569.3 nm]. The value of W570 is 1.03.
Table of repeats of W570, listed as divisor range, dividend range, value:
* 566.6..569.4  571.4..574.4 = 1.04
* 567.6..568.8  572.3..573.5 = 1.07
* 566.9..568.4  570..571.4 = 0.96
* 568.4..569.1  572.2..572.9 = 1.06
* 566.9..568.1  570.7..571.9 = 0.97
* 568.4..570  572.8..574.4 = 1.03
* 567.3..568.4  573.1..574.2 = 1.04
